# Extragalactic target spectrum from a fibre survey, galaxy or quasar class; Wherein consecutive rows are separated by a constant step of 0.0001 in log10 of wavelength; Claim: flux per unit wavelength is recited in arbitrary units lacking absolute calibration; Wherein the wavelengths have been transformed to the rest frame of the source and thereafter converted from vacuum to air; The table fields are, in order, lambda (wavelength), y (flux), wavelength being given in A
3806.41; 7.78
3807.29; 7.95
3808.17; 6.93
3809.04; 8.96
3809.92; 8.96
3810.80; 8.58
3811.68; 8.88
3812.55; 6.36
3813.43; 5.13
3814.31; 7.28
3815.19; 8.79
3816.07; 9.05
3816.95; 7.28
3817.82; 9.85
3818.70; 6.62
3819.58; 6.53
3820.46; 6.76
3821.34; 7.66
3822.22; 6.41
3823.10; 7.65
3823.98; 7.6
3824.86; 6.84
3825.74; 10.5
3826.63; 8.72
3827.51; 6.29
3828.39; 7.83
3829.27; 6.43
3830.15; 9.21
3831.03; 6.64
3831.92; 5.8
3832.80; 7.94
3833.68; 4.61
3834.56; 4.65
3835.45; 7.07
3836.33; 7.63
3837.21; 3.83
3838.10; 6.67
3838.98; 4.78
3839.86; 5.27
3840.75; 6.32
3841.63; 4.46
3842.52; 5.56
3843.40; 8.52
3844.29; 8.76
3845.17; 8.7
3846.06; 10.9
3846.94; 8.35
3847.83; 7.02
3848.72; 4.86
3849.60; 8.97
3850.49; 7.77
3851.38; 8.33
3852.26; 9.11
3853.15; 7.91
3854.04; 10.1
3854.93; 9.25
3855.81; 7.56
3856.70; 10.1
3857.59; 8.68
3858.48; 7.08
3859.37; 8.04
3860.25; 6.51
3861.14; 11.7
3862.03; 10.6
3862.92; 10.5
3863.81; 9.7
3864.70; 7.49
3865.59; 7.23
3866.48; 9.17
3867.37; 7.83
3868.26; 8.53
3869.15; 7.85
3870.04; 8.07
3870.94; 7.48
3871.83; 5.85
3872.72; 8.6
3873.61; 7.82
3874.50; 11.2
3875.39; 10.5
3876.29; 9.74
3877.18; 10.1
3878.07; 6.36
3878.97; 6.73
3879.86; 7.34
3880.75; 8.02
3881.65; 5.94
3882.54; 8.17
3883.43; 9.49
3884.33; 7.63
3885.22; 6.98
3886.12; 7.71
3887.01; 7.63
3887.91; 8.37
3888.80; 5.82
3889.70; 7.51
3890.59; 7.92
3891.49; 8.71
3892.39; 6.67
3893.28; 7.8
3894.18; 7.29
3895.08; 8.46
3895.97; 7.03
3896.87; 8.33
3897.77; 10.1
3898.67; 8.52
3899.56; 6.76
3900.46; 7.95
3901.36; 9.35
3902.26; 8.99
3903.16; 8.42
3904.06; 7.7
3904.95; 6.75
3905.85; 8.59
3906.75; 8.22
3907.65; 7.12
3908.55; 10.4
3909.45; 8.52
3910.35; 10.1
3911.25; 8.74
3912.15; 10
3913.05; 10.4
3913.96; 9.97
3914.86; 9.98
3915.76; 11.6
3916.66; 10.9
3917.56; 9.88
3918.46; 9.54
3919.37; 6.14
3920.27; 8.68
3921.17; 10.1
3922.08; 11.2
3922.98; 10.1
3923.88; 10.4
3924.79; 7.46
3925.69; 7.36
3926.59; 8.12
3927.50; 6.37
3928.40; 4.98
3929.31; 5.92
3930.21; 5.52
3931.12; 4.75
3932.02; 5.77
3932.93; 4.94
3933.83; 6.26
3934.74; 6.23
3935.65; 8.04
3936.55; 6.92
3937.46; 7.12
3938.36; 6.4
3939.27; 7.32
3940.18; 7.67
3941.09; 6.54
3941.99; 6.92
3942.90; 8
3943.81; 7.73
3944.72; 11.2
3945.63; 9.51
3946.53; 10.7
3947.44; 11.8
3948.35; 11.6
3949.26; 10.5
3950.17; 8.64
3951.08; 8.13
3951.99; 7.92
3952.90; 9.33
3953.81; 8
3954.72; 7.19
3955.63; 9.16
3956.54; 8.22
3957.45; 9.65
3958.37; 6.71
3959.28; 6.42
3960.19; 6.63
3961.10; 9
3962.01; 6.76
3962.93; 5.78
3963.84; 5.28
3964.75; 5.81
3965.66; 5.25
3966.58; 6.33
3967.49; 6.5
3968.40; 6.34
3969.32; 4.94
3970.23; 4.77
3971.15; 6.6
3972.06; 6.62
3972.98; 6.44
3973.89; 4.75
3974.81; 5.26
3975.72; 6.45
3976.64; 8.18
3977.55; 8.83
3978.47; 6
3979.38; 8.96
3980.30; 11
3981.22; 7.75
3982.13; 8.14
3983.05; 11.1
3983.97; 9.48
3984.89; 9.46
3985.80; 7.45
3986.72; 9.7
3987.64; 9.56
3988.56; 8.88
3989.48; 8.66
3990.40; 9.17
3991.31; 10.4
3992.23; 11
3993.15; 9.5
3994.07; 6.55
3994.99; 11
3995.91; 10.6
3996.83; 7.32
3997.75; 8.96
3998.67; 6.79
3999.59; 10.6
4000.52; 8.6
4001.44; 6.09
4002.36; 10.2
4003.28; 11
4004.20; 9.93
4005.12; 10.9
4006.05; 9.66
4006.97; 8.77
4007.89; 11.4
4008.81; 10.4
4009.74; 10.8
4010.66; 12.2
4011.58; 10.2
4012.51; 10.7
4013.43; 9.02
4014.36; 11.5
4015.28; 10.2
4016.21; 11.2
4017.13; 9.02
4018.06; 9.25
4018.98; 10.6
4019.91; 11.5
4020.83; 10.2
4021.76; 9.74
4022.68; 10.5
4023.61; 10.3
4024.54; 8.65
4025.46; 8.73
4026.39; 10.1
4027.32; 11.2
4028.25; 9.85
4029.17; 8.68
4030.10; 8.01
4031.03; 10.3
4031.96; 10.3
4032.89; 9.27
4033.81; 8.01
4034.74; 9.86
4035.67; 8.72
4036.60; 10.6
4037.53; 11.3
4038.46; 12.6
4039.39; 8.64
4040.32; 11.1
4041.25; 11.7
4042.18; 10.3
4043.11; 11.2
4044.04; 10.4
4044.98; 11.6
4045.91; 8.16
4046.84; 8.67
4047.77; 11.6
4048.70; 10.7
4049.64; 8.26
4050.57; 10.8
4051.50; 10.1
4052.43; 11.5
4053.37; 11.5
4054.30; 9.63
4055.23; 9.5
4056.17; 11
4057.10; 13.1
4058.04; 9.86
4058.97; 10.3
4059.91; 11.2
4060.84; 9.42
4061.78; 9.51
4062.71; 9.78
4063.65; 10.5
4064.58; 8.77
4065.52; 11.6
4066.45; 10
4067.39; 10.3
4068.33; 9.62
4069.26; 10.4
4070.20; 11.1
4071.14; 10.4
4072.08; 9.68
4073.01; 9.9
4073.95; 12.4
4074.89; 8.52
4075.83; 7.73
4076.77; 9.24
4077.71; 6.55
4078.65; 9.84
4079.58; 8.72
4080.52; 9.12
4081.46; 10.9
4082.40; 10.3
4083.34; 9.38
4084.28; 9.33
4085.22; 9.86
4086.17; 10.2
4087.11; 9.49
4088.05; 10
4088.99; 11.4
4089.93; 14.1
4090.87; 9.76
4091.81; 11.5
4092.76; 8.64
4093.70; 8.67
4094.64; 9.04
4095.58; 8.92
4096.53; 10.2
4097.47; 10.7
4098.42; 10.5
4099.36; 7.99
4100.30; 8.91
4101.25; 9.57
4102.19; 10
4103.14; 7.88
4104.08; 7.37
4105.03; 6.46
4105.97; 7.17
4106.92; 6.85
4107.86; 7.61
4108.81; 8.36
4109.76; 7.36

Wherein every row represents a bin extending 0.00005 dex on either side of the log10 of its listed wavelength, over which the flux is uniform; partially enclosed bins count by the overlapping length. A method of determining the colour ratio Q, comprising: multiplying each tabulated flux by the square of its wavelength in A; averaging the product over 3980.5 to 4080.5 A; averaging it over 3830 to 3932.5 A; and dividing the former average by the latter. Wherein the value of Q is 1.33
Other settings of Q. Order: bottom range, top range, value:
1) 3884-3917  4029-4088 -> 1.28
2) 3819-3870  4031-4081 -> 1.46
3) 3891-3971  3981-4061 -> 1.30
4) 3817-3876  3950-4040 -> 1.22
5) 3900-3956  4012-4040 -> 1.25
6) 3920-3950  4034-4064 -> 1.38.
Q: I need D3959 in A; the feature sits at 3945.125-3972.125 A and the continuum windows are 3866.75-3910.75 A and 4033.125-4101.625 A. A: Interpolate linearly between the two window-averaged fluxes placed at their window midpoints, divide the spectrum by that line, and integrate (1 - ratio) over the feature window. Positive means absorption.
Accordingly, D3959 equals 3.5 A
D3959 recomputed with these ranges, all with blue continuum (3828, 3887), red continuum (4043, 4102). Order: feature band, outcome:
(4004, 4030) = -2.0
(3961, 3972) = 3.6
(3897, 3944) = 1.9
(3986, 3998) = -0.1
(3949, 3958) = 0.2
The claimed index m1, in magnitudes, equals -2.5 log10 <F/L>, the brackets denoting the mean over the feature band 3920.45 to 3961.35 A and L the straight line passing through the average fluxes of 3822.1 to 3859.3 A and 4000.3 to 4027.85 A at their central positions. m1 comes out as 0.13 mag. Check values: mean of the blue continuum 7.41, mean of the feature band 7.97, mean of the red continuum 10.1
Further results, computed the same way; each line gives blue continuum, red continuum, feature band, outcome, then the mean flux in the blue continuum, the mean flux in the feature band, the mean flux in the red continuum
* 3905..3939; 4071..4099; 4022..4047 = -0.07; 8.16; 9.97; 9.82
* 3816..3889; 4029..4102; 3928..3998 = 0.15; 7.78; 7.78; 10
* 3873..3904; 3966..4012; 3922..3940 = 0.19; 8.1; 6.98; 8.6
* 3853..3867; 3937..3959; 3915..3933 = 0.07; 8.87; 8.08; 8.56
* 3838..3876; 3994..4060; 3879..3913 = 0.06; 8.15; 8.1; 10.1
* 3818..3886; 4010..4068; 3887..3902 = 0.05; 7.77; 7.91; 10.2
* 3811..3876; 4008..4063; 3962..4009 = 0.17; 7.76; 8.2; 10.2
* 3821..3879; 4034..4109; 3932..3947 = 0.15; 7.83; 7.54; 9.85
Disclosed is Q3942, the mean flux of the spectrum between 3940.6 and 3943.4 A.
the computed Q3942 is 7.17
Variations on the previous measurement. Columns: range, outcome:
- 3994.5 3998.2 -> 9.45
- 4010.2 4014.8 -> 10.7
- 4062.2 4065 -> 9.72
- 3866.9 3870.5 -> 8.06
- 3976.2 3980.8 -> 8.59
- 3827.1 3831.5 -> 7.28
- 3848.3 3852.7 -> 7.83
